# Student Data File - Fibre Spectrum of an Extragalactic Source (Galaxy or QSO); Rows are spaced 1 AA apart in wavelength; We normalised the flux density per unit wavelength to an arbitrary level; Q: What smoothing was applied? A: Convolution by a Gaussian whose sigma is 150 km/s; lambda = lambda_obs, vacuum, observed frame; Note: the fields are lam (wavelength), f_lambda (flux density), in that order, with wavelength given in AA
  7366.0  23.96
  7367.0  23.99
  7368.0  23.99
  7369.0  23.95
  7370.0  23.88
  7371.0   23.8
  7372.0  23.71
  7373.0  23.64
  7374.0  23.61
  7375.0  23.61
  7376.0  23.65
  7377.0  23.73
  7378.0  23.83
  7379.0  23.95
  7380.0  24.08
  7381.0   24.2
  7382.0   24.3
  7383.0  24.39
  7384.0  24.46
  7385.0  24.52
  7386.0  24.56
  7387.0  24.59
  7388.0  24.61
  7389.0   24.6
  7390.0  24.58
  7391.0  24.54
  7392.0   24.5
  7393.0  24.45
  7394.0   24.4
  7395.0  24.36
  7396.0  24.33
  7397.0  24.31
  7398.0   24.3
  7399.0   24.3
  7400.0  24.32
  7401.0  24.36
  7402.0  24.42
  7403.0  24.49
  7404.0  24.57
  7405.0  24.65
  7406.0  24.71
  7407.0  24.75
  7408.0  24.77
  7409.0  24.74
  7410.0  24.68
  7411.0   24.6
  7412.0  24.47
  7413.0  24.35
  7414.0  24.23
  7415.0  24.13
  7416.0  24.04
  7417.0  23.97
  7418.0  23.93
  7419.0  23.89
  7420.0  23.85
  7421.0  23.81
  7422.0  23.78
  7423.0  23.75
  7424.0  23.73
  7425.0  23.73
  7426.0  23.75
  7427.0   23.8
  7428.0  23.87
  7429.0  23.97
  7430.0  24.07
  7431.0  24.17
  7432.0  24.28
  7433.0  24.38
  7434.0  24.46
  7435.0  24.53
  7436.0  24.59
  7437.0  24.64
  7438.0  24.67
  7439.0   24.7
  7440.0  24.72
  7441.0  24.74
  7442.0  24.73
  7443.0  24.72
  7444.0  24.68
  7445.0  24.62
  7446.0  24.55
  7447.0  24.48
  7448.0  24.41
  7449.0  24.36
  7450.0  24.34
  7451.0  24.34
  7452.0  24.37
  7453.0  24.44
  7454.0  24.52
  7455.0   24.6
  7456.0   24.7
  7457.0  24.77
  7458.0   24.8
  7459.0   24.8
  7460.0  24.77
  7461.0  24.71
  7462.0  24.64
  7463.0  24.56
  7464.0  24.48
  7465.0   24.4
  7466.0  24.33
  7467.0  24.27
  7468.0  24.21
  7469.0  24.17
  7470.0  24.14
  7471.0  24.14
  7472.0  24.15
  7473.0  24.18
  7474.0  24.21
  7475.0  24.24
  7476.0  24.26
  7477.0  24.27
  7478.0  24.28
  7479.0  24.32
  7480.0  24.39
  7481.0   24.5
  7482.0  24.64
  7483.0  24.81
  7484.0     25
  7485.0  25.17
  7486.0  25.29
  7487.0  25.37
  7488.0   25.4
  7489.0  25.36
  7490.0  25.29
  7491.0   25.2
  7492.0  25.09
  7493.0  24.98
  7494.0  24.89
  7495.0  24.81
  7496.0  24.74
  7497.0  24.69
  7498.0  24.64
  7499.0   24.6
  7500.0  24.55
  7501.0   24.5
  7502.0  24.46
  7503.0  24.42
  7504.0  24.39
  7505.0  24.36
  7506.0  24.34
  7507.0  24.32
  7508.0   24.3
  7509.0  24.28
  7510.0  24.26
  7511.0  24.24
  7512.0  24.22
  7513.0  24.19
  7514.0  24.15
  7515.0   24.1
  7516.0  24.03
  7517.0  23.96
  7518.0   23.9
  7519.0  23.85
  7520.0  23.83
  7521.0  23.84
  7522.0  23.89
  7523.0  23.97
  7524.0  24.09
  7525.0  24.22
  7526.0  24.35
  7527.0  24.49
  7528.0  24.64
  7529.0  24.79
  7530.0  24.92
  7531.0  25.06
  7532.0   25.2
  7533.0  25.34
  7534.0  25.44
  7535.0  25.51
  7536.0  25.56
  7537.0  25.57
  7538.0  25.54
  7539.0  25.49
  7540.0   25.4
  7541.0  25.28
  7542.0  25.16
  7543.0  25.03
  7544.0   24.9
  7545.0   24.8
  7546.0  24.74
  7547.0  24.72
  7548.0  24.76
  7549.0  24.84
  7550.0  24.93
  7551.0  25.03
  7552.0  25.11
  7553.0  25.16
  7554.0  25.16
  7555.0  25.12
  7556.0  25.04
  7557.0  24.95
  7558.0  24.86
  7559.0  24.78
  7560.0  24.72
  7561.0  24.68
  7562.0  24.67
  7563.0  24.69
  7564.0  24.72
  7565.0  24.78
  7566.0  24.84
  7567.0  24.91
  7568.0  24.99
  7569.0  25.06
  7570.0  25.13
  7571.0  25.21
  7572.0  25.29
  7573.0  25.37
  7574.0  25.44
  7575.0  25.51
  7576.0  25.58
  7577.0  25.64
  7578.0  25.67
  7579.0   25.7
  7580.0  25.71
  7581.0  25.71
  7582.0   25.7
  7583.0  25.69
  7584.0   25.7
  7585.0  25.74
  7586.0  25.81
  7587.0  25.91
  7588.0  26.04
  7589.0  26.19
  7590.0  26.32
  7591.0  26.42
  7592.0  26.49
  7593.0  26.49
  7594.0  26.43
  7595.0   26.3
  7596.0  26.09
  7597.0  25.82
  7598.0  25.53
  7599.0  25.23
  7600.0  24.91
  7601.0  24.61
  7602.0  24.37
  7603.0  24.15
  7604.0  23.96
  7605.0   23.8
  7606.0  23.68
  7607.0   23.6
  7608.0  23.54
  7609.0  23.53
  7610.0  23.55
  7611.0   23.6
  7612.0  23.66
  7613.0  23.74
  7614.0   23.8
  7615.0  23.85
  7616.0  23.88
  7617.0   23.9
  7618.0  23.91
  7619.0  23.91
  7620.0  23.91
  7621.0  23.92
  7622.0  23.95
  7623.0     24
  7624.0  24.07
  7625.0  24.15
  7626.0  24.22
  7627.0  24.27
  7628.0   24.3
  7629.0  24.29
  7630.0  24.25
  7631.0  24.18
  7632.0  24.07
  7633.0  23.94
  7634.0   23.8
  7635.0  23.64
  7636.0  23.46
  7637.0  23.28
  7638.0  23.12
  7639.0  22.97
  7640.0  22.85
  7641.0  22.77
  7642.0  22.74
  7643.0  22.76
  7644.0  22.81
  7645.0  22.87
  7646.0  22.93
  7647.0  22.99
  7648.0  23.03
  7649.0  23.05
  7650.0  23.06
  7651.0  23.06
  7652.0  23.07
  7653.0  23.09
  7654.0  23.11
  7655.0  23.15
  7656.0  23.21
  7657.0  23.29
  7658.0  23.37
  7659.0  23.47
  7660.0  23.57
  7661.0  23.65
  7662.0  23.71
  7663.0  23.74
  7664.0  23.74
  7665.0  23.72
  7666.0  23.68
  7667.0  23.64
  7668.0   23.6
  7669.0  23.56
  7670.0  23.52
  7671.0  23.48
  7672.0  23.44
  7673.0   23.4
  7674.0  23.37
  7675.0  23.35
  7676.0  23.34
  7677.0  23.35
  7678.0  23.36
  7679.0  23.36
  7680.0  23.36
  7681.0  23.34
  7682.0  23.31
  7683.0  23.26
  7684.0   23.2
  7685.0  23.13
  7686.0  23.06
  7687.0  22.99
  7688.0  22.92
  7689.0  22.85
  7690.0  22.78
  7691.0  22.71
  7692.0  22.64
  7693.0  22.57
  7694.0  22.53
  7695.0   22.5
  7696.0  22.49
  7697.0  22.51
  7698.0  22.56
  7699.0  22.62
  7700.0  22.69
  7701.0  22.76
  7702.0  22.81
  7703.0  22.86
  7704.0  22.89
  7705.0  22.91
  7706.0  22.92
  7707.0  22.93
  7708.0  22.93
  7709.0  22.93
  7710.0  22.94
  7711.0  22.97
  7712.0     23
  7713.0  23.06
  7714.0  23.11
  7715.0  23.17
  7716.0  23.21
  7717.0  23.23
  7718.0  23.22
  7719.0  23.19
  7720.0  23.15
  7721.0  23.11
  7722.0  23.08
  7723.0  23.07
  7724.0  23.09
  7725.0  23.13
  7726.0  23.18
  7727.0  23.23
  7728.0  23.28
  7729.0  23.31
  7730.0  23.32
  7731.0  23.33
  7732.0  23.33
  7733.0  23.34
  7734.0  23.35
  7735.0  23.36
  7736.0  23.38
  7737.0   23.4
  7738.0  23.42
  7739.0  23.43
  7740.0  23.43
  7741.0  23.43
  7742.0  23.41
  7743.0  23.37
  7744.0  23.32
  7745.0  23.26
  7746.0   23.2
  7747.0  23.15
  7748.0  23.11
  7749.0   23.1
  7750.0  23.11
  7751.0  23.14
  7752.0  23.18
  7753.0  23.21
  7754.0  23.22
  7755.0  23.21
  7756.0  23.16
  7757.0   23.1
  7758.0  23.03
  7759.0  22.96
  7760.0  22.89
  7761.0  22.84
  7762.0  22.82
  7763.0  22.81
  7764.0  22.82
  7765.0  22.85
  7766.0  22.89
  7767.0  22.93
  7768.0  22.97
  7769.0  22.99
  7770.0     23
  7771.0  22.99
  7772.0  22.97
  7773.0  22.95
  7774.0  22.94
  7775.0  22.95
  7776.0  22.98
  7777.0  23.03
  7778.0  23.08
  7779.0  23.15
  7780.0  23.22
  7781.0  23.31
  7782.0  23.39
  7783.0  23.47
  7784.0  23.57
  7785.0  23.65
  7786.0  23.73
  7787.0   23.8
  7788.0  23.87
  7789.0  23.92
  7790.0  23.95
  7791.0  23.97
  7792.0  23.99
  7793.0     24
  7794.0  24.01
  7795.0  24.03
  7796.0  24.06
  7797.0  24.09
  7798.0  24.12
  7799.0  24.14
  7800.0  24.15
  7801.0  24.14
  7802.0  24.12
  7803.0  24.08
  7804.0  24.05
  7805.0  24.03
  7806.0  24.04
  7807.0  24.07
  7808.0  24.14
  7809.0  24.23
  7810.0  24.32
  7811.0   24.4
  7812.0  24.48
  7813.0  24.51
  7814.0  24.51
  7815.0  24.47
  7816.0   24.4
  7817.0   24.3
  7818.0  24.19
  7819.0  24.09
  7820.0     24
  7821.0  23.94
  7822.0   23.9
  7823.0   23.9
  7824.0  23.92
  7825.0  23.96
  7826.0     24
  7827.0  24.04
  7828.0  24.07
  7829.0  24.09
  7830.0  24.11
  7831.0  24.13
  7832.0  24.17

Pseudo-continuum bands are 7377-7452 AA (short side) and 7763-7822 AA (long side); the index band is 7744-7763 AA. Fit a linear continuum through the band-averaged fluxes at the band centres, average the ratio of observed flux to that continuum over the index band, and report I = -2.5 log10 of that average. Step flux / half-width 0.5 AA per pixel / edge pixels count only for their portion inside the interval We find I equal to 0.03 mag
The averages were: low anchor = 24.3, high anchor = 23.7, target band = 23.1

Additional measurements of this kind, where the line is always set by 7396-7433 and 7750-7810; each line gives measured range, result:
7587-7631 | -0.03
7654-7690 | 0.01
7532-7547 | -0.06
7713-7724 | 0.02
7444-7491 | -0.02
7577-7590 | -0.08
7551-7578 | -0.05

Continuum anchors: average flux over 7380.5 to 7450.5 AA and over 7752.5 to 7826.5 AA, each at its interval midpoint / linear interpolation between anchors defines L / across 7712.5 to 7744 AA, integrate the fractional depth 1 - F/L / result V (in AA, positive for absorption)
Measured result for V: 0.7 AA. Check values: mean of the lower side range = 24.4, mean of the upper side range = 23.6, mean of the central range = 23.3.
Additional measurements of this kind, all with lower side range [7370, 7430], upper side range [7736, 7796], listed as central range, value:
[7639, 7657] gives 0.5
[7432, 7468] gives -0.7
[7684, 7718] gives 0.8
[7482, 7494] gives -0.6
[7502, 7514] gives -0.2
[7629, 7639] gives -0.1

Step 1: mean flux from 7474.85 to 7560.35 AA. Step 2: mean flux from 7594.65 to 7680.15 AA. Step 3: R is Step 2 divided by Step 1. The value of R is 1.0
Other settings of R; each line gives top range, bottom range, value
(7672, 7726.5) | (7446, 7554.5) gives 0.93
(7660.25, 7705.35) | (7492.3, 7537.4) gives 0.94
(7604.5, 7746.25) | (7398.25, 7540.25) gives 0.95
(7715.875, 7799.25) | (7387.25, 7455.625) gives 0.96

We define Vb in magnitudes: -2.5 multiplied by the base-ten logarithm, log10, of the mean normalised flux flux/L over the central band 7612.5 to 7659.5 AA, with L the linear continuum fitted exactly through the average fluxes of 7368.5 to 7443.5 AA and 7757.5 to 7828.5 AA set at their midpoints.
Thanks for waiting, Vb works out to 0.02 mag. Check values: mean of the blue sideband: 24.3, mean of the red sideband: 23.7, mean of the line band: 23.5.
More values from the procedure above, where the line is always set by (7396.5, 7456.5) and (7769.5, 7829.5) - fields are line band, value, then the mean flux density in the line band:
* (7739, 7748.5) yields 0.03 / 23.3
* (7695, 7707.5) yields 0.06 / 22.7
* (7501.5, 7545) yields -0.02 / 24.6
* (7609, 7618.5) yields 0.02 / 23.8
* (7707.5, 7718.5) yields 0.04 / 23.1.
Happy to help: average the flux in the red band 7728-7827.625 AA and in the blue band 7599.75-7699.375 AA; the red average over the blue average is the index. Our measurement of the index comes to 1.0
